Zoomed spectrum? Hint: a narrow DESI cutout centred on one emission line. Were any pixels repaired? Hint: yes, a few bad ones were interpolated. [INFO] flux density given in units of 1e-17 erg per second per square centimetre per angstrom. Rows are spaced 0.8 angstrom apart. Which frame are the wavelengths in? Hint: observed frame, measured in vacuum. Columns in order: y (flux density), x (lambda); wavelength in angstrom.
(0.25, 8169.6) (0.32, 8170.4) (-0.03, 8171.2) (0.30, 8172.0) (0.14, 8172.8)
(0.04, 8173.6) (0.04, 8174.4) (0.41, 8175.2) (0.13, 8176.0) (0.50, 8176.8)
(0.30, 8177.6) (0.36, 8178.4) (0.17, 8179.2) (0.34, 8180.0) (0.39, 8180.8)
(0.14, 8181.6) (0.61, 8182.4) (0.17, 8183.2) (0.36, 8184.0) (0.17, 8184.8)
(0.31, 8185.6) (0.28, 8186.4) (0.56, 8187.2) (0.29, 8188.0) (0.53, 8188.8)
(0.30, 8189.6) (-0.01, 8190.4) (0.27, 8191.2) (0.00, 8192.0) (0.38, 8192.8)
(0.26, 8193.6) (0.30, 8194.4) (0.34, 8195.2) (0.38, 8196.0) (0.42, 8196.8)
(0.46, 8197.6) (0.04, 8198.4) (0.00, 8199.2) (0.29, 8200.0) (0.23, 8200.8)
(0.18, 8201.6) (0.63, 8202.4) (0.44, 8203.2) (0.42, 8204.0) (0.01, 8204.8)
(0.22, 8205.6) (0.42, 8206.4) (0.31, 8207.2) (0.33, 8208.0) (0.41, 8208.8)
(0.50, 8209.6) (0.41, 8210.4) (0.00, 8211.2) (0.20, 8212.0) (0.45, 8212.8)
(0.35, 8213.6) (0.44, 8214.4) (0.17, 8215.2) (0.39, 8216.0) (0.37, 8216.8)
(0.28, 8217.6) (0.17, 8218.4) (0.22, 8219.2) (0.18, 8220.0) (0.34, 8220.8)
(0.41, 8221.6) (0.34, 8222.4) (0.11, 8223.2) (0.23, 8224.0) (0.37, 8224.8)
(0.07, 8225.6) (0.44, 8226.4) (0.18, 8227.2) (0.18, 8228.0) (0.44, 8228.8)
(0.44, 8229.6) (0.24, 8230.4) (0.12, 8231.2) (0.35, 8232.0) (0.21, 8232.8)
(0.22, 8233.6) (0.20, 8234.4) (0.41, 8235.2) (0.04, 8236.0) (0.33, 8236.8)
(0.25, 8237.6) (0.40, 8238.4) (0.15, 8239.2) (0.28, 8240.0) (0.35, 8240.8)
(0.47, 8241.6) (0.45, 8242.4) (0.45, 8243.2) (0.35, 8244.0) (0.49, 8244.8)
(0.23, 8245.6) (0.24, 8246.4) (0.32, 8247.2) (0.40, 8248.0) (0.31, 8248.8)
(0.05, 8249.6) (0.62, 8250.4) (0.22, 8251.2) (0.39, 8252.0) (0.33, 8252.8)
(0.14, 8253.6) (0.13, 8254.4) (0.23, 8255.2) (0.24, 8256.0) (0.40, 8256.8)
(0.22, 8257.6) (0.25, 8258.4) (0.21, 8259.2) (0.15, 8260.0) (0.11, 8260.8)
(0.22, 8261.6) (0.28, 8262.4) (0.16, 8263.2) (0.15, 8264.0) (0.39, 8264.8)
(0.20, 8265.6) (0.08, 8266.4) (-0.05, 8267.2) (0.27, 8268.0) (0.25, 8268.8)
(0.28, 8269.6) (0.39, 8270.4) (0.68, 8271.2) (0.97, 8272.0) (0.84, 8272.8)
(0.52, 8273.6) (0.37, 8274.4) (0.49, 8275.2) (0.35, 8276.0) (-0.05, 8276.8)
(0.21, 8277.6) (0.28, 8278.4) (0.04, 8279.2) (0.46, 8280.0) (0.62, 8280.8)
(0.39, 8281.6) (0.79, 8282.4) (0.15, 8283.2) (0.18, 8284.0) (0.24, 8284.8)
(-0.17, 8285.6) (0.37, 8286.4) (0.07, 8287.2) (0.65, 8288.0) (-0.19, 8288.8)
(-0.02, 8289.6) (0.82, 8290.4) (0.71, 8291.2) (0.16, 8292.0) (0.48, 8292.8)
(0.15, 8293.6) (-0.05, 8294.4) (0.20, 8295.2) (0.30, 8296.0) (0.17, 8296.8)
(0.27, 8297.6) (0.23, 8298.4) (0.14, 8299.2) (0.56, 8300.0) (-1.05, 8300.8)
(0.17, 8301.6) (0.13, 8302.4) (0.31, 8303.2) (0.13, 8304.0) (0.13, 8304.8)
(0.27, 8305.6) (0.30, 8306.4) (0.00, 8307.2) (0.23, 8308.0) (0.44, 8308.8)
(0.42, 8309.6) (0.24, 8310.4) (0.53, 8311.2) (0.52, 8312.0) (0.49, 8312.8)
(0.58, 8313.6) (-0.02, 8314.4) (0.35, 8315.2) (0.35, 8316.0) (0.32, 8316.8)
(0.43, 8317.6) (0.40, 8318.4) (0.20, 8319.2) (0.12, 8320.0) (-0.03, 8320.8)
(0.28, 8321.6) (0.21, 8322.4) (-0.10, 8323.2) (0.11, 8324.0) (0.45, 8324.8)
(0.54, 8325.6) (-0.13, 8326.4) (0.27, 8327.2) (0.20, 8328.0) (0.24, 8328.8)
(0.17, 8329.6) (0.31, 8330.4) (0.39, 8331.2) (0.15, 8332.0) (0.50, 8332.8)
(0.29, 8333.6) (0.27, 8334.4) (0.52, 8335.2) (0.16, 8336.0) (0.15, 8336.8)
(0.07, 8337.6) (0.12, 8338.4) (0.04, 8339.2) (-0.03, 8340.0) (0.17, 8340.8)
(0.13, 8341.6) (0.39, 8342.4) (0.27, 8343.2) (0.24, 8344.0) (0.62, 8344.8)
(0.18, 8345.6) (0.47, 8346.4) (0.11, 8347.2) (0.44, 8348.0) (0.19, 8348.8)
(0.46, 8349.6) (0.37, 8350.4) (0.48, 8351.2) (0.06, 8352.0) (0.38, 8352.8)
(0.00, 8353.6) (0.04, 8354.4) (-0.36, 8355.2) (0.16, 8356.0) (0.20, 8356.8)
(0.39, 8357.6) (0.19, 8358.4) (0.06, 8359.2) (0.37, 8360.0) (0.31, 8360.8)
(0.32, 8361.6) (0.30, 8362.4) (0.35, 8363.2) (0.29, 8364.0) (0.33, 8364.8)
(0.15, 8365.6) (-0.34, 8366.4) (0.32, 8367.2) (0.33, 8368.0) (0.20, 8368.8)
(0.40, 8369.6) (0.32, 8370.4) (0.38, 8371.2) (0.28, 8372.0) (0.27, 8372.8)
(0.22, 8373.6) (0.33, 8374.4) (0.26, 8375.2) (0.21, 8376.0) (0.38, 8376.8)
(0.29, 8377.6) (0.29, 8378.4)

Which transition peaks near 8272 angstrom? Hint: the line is H-gamma 4340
